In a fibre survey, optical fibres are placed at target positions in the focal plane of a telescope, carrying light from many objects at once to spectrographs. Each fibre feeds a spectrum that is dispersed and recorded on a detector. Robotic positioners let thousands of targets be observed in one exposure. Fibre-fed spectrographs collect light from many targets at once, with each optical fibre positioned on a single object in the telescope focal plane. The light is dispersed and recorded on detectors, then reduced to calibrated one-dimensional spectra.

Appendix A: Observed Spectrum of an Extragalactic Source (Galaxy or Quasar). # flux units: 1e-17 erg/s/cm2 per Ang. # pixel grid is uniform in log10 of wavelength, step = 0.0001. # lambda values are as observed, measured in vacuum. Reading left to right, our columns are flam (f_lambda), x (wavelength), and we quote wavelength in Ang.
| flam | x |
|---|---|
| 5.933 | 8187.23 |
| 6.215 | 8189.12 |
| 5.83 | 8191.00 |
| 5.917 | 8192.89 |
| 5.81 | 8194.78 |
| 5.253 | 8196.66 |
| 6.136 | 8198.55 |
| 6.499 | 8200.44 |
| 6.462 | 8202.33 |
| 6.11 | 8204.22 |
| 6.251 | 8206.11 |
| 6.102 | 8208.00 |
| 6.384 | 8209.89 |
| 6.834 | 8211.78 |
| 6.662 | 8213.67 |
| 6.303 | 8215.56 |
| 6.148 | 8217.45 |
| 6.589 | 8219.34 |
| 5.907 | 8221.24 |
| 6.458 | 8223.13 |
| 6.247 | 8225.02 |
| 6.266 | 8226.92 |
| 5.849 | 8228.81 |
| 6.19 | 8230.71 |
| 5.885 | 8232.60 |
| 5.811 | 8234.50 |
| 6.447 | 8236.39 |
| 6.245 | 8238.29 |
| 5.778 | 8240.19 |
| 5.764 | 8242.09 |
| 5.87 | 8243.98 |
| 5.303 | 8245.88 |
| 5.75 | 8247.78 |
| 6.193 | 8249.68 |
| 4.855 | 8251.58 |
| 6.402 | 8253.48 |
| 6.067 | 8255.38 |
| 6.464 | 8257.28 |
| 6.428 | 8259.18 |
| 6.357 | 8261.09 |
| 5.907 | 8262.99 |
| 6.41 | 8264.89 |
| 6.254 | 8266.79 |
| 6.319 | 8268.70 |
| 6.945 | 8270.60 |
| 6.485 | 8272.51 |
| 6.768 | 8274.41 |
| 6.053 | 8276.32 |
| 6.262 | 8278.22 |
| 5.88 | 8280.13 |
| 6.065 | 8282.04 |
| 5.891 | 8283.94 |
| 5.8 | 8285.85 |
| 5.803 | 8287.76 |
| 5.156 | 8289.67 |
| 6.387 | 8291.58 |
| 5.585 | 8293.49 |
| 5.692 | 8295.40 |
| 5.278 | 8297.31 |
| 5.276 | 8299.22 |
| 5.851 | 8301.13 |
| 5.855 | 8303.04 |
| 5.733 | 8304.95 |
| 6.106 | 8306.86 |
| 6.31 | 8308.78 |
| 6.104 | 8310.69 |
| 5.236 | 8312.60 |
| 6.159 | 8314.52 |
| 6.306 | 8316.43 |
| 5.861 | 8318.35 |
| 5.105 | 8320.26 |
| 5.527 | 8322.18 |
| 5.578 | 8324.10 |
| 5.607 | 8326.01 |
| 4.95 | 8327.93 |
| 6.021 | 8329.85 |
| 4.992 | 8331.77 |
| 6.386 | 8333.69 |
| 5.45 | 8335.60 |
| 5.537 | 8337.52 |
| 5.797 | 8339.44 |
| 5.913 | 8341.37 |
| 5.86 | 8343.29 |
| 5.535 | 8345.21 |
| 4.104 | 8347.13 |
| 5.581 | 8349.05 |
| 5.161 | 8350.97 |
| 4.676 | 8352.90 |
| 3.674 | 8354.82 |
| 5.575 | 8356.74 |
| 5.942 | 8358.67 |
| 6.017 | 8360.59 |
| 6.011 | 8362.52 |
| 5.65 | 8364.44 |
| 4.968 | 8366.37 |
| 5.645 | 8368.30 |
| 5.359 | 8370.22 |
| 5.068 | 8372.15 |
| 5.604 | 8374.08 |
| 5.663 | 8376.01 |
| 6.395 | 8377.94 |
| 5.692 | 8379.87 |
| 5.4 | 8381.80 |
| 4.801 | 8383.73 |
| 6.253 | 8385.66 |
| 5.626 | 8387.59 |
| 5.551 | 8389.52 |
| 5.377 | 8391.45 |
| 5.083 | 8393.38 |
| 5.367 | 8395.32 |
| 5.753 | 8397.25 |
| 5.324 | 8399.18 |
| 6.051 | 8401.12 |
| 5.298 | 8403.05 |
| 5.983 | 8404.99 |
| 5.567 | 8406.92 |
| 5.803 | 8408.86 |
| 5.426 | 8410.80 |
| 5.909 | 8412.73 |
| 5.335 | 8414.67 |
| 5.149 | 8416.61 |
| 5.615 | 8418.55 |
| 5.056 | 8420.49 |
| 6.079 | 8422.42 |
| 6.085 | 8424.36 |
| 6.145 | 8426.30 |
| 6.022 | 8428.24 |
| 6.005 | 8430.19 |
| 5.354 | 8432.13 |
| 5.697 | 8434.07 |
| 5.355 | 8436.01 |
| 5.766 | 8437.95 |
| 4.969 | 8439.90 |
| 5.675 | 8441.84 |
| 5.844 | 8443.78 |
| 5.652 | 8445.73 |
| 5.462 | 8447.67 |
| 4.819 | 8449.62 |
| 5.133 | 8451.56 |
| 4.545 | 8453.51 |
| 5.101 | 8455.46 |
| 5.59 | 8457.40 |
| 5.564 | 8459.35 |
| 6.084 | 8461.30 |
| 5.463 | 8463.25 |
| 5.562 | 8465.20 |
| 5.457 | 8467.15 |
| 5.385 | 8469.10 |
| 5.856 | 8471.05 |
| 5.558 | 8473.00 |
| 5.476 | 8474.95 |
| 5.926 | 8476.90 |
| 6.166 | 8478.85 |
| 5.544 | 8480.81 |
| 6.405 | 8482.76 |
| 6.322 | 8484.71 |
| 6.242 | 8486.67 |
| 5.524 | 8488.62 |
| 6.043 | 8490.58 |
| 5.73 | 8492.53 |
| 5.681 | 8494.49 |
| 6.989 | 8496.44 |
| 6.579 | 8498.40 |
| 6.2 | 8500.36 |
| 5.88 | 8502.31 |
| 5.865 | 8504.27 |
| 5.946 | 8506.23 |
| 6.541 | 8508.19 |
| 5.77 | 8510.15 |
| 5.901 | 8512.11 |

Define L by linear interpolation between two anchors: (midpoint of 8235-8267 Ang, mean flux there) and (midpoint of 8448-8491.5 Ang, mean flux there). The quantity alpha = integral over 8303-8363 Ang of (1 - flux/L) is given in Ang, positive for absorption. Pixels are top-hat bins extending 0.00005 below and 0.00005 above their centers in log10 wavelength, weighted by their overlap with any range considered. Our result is 3.0 Ang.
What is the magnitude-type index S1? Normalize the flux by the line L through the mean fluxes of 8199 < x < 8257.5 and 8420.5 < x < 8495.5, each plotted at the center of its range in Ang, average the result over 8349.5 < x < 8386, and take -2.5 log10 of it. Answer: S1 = 0.078 mag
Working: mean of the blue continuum 6.13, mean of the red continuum 5.66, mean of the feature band 5.44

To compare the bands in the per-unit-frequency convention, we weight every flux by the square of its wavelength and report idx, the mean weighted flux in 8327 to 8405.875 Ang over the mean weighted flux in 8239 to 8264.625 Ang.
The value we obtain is 0.9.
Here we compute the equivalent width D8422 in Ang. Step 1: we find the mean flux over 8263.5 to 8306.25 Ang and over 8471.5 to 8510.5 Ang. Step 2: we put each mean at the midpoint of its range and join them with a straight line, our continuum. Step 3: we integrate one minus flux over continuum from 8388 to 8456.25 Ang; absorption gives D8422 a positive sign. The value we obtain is 5.5 Ang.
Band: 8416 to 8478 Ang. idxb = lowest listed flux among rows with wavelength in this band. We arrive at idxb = 4.545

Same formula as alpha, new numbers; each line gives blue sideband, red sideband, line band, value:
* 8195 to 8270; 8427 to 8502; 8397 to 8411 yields 0.4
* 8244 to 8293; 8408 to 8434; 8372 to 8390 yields 0.5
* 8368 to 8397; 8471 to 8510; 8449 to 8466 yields 1.6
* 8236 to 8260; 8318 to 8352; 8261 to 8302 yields -1.7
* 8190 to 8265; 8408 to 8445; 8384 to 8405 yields 0.6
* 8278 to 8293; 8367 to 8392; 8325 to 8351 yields 0.9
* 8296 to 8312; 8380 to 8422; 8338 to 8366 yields 1.4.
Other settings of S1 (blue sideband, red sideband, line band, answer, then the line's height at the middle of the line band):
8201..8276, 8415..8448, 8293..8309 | 0.054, 6.01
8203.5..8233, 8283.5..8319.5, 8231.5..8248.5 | 0.049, 6.15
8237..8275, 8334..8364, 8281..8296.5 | 0.016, 5.88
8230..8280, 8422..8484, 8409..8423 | 0.038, 5.71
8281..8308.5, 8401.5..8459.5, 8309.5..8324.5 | -0.004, 5.73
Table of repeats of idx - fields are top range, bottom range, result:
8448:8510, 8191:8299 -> 1.01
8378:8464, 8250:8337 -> 0.97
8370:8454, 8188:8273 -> 0.95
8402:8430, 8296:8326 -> 1.01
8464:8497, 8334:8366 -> 1.12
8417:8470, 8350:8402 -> 1.03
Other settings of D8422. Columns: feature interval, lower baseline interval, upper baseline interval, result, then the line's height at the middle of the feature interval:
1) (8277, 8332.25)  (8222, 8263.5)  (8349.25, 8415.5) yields 0.5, 5.79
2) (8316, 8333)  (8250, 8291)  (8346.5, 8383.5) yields 0.5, 5.7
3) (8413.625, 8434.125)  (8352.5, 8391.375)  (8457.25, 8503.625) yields 0.0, 5.68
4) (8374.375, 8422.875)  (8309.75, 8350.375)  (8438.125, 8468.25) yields -0.8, 5.49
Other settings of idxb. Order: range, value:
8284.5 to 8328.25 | 4.95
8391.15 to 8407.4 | 5.083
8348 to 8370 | 3.674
